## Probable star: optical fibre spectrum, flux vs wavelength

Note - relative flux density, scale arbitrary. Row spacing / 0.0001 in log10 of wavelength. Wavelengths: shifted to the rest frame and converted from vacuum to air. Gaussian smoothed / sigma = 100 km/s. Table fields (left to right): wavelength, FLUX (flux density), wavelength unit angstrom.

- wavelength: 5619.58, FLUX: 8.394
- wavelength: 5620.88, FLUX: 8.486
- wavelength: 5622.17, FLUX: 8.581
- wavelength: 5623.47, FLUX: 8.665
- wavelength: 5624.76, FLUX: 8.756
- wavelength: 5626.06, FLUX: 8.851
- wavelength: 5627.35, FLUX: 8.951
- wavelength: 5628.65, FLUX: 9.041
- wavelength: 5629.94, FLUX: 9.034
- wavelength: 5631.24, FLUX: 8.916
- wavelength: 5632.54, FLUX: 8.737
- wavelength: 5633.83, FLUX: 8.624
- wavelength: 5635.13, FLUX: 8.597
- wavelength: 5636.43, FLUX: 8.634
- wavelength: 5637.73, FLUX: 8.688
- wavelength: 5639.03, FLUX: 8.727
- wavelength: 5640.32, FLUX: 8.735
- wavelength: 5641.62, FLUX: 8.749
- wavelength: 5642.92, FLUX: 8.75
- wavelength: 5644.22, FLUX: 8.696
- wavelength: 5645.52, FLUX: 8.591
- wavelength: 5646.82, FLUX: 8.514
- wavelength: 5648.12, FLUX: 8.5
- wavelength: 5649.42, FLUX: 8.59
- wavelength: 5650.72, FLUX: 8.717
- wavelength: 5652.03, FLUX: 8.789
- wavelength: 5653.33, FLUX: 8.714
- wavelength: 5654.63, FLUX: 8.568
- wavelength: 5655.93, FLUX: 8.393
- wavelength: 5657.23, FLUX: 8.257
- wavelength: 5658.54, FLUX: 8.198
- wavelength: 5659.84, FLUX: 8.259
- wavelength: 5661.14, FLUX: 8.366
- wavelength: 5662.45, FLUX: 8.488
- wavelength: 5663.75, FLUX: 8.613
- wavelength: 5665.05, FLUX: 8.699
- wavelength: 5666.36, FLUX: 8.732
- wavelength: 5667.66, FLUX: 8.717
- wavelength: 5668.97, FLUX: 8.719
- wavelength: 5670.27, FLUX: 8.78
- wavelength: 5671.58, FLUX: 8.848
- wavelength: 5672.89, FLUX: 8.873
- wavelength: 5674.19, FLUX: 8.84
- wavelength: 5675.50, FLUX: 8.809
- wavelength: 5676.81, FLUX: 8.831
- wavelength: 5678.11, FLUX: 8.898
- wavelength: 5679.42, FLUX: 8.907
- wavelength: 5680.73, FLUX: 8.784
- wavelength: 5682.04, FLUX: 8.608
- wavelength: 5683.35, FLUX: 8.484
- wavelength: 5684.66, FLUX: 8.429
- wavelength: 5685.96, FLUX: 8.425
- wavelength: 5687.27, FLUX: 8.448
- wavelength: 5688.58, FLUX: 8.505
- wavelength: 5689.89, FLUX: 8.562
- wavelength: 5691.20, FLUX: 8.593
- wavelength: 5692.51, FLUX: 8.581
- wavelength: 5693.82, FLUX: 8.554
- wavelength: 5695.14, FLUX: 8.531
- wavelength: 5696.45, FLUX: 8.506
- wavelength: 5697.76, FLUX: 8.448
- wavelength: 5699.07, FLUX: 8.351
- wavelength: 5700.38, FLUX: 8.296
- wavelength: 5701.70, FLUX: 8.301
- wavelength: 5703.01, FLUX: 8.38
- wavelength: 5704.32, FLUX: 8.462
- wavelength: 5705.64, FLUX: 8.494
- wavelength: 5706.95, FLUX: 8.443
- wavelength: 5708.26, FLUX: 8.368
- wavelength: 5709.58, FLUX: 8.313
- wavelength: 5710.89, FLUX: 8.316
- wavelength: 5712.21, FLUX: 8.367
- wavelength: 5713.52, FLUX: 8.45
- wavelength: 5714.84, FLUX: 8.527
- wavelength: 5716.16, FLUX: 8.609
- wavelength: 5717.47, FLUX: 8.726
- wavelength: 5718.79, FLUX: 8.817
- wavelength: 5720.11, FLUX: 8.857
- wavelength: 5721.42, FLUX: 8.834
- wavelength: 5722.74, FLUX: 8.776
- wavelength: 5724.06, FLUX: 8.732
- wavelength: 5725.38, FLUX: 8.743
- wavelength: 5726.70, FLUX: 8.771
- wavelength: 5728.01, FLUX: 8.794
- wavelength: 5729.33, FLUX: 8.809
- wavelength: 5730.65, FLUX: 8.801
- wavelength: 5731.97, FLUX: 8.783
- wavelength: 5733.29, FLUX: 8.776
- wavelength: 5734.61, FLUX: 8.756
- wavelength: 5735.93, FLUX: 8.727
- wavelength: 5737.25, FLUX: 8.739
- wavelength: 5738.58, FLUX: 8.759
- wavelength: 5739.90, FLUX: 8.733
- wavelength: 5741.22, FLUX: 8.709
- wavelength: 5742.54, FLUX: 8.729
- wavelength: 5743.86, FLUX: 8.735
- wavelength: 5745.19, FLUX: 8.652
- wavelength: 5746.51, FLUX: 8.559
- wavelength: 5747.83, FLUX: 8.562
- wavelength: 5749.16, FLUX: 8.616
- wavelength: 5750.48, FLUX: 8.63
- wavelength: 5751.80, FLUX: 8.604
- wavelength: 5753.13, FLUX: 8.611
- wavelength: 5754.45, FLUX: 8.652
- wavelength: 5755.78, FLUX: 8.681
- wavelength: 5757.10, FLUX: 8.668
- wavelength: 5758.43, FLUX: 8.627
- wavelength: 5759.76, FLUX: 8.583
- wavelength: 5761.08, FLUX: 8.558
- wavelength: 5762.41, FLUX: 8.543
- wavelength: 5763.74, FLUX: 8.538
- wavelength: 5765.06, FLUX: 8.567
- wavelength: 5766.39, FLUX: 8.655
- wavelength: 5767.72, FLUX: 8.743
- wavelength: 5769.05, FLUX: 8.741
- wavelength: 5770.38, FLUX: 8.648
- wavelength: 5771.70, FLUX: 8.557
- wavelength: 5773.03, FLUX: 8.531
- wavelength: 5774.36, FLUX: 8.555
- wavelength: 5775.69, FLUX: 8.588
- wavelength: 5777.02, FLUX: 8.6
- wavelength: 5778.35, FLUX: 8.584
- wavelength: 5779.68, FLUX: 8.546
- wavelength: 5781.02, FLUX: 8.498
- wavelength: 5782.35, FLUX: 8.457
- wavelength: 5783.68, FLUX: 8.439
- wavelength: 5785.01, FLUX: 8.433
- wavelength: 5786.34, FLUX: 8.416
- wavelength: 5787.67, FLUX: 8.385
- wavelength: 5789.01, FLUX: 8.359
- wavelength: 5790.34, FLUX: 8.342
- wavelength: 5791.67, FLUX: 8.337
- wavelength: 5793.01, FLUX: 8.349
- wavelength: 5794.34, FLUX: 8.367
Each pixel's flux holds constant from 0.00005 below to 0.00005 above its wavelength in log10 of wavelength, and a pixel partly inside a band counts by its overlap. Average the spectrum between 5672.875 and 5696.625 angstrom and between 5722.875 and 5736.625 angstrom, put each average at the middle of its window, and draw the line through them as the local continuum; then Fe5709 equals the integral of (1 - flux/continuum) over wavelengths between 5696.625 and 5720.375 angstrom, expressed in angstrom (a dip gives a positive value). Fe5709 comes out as 0.65 angstrom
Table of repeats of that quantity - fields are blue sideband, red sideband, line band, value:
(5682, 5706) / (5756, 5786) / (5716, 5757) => -0.9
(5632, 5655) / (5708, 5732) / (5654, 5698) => 0.3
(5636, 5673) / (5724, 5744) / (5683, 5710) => 0.7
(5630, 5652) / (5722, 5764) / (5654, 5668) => 0.3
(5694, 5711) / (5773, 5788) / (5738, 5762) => -0.5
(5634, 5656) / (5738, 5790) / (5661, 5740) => -0.1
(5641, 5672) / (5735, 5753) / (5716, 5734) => -0.3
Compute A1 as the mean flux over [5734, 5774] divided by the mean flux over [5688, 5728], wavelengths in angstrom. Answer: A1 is 1.0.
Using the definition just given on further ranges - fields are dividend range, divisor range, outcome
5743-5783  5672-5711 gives 1.01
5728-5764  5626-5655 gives 0.99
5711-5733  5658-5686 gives 1.01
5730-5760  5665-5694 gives 1.00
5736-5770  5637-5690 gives 1.00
